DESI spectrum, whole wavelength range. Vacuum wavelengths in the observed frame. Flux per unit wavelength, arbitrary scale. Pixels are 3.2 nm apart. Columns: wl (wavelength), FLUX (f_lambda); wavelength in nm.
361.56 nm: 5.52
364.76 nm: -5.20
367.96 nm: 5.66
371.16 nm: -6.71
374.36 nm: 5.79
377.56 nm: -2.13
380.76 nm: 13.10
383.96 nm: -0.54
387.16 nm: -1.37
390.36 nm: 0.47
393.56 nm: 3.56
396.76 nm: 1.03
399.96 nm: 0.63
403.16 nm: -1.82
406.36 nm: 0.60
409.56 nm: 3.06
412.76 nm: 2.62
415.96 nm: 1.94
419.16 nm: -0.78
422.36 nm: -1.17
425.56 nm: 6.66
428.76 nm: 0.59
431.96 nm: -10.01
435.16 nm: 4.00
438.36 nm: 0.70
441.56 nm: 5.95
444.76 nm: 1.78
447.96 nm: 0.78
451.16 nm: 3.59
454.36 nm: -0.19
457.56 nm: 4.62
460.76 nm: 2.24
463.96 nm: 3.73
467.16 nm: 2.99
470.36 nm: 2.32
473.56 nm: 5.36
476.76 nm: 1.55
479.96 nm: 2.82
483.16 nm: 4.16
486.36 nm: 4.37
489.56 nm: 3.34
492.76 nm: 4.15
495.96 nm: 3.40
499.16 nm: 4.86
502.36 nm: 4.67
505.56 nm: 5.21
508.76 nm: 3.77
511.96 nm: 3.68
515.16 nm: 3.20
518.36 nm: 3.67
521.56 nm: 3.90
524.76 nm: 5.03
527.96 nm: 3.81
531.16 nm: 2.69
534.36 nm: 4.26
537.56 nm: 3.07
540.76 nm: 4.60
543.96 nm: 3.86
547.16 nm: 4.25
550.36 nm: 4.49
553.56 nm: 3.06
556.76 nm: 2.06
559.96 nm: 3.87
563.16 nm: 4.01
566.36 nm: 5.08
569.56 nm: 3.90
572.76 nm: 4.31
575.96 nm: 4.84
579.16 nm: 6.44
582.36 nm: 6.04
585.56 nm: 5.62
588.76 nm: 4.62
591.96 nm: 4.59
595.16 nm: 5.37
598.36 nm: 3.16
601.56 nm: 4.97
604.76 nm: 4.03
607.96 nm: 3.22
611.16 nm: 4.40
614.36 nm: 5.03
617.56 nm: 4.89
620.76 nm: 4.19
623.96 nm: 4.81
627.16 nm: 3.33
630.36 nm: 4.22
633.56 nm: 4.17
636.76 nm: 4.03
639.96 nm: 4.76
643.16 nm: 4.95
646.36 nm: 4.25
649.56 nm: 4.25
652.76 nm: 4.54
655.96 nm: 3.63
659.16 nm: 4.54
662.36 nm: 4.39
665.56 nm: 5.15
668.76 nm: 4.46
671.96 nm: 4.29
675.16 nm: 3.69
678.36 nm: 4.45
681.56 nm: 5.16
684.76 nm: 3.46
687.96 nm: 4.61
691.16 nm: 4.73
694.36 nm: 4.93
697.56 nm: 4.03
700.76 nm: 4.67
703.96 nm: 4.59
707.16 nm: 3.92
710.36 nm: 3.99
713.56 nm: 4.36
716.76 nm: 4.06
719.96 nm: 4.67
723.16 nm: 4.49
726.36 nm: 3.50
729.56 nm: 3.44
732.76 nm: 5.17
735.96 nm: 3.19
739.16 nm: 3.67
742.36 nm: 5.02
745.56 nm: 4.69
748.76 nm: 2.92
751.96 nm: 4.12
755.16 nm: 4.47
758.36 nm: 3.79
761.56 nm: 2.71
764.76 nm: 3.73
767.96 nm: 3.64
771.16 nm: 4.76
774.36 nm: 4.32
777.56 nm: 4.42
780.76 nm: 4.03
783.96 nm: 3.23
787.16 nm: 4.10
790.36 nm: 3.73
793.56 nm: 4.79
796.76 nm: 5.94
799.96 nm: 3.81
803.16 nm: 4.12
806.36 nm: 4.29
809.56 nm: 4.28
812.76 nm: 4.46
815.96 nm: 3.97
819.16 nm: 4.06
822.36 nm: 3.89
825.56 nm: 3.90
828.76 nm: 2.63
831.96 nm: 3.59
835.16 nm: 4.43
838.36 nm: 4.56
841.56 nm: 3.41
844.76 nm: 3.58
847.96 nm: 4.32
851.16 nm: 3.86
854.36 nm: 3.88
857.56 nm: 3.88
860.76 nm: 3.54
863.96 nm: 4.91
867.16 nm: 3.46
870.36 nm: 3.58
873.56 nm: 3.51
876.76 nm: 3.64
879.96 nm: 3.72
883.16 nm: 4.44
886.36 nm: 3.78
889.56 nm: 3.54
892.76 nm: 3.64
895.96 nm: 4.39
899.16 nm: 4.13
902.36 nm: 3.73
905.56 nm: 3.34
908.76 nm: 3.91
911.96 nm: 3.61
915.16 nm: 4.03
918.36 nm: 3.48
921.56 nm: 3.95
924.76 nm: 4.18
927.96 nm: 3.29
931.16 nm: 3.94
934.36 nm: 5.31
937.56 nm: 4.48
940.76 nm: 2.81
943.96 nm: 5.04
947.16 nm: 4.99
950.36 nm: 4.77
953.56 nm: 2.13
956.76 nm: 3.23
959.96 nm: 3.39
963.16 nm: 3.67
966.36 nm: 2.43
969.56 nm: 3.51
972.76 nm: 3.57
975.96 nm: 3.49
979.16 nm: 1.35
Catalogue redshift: 0.21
